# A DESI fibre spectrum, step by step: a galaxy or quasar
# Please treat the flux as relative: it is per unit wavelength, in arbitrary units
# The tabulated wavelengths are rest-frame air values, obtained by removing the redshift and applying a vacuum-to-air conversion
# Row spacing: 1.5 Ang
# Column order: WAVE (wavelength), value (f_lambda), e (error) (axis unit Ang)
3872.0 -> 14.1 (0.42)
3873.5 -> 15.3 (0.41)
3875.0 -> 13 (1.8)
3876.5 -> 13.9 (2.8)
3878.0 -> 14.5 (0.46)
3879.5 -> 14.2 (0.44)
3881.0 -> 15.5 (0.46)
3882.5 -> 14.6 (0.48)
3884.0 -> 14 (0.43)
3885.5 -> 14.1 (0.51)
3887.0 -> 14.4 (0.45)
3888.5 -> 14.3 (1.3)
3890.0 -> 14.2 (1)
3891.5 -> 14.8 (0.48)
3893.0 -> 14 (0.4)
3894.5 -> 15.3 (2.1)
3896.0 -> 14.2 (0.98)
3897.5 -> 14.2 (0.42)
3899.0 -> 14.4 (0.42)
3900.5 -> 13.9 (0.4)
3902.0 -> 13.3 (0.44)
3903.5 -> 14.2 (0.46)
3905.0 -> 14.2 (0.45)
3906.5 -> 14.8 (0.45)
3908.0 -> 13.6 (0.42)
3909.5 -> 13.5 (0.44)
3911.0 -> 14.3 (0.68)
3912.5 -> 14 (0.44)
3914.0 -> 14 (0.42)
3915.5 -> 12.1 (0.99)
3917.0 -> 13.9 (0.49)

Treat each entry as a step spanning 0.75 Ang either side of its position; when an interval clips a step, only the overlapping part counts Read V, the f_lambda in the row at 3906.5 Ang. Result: 14.8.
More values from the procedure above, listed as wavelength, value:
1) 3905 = 14.2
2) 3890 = 14.2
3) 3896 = 14.2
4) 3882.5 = 14.6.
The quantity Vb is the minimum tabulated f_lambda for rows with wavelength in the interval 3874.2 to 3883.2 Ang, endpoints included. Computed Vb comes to 13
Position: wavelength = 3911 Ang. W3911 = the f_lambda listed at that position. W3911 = 14.3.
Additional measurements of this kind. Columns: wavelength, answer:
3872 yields 14.1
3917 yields 13.9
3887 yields 14.4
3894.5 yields 15.3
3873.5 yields 15.3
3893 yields 14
